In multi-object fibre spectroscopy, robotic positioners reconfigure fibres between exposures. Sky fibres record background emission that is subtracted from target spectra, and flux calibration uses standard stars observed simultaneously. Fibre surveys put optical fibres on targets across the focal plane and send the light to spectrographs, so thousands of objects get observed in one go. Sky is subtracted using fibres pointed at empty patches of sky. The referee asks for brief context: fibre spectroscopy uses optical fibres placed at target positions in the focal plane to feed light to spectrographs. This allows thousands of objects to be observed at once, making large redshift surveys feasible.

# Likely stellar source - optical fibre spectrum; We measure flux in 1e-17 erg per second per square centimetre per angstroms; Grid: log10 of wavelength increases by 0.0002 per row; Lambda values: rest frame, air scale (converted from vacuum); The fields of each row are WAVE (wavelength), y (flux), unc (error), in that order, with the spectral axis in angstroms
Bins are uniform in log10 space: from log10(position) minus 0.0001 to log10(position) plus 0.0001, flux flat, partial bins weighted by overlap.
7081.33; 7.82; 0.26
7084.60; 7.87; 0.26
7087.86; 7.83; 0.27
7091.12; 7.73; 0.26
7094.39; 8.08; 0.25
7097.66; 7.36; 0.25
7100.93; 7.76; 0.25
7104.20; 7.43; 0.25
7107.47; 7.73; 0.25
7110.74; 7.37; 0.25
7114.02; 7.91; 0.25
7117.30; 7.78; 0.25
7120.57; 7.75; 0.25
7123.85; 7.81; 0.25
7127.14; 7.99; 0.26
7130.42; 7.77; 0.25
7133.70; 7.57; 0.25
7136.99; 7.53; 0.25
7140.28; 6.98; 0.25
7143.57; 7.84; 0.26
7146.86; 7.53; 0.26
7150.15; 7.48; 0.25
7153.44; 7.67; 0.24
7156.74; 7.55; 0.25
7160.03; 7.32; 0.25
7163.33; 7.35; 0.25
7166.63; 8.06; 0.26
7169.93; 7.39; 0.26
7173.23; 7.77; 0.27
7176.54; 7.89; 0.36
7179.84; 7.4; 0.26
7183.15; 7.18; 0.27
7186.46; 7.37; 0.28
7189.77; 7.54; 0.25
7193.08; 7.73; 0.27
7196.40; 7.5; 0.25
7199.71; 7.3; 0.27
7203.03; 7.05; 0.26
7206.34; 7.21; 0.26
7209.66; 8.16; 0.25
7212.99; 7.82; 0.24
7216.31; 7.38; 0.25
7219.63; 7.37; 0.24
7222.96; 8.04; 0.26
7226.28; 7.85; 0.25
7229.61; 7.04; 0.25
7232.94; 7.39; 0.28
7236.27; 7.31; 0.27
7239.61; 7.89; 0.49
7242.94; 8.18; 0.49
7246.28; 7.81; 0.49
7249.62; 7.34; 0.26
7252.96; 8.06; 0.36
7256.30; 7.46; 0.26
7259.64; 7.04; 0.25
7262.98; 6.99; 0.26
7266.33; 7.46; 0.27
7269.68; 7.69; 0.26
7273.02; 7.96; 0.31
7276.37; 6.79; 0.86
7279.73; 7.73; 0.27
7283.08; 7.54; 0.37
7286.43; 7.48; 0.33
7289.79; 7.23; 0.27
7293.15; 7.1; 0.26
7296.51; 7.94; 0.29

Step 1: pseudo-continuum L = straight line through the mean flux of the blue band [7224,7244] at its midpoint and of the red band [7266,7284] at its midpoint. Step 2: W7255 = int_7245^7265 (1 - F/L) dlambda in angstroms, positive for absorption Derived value 0.3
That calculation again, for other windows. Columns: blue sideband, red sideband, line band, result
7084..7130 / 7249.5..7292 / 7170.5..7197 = 0.2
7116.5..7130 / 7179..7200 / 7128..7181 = 0.5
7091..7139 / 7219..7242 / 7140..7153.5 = 0.2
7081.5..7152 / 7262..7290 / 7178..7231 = 0.4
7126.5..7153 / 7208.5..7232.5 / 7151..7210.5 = 0.7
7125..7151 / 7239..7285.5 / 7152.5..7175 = 0.0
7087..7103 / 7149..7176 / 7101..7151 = 0.2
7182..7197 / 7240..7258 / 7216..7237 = 0.4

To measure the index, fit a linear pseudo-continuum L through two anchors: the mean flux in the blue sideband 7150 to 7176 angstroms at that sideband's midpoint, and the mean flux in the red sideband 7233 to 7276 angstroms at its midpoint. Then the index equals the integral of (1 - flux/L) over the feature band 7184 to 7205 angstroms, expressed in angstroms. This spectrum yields 0.5 angstroms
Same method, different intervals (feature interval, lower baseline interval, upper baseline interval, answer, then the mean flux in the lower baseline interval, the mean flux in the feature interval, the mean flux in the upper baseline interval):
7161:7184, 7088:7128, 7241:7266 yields 0.19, 7.72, 7.58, 7.55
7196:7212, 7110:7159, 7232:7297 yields 0.24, 7.64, 7.46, 7.51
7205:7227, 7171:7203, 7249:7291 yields -0.63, 7.49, 7.69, 7.45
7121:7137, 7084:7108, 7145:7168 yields -0.25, 7.72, 7.75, 7.56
